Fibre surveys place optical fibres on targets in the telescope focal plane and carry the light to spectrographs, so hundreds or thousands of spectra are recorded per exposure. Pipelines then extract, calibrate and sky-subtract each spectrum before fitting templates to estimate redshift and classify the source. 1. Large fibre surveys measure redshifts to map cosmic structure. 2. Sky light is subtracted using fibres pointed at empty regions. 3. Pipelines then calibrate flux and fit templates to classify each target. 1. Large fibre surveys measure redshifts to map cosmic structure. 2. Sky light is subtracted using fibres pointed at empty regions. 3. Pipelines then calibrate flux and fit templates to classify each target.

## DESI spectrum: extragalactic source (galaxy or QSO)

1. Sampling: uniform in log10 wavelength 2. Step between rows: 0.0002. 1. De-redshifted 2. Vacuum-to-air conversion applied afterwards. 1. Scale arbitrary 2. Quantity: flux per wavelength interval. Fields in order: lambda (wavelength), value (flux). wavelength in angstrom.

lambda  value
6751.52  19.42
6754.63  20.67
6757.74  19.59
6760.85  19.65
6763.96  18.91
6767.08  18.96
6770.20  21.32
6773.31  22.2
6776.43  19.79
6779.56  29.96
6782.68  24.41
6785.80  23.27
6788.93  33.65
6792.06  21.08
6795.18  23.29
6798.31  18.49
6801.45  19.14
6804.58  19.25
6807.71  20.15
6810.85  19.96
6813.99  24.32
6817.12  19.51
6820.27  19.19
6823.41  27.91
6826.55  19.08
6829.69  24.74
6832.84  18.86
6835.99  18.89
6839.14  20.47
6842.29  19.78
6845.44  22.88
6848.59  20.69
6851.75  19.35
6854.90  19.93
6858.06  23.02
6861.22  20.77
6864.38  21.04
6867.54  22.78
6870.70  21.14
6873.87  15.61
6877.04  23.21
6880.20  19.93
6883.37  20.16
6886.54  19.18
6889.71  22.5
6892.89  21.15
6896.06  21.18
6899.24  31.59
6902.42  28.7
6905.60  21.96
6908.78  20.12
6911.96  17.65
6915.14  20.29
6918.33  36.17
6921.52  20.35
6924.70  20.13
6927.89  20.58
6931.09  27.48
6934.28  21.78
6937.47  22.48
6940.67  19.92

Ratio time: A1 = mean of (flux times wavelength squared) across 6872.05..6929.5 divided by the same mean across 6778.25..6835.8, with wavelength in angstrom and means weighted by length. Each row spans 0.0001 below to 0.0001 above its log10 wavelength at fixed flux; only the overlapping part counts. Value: 1.02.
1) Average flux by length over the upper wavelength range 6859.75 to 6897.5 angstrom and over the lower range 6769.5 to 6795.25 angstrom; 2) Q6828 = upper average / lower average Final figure 0.8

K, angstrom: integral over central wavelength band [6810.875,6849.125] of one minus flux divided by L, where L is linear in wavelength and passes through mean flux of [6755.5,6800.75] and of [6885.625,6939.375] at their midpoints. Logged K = 2.30 angstrom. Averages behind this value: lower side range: 22.4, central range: 21.3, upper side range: 23.2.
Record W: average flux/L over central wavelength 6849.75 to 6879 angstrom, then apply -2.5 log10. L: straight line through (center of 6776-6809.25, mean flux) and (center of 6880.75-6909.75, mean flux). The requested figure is 0.11 mag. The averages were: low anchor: 23.1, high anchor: 22.9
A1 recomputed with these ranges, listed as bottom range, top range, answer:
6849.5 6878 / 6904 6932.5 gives 1.12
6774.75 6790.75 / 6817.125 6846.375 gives 0.82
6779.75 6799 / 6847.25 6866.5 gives 0.86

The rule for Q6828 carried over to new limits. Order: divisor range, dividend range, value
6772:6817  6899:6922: 1.08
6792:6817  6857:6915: 1.05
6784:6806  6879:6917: 0.98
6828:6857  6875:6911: 1.09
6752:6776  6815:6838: 1.05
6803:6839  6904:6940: 1.07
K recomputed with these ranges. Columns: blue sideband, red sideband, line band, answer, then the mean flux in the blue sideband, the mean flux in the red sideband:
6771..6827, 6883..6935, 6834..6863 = 2.75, 22.5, 23.1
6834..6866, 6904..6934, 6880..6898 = 0.72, 20.7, 22.7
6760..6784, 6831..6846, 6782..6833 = -3.01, 21.9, 20.1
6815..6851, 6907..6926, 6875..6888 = 0.86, 21.1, 22.5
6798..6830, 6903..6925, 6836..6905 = 1.37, 21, 22.8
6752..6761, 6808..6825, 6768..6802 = -3.96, 20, 22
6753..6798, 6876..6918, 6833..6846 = 1.38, 22.5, 22.5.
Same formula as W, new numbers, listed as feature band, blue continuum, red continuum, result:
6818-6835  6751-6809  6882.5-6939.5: 0.024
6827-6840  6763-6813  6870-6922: 0.086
